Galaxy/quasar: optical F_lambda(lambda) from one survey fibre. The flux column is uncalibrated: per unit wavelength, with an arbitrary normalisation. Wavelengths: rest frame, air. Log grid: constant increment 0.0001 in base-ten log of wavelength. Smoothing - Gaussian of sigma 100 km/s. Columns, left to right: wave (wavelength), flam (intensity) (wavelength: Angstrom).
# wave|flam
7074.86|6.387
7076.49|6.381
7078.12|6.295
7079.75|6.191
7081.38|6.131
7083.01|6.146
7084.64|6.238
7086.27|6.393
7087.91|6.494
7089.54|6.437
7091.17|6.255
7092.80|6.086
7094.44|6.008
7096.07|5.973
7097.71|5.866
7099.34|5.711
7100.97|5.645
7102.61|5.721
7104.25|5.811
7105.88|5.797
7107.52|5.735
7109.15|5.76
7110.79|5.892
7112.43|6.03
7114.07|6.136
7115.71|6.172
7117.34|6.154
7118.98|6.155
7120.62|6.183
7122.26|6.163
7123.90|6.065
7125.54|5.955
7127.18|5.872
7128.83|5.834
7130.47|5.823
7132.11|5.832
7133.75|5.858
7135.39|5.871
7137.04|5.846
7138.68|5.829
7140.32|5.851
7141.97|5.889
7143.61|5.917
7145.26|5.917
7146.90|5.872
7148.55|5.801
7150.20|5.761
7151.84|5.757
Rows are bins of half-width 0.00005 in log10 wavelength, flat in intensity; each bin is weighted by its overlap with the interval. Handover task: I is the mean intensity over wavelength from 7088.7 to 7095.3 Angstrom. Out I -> 6.2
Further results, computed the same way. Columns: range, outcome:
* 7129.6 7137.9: 5.85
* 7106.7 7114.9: 5.91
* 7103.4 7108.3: 5.78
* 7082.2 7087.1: 6.25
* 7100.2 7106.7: 5.74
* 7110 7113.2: 5.96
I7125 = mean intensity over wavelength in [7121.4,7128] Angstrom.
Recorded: 6.02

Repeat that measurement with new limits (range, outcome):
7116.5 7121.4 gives 6.17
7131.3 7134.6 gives 5.85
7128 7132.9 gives 5.82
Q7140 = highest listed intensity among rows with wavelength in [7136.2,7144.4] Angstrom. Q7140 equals 5.917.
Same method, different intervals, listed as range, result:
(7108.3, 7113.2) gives 6.03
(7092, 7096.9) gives 6.086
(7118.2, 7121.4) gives 6.183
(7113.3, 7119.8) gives 6.172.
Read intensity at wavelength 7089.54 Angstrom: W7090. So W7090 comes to 6.437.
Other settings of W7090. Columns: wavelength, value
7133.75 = 5.858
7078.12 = 6.295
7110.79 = 5.892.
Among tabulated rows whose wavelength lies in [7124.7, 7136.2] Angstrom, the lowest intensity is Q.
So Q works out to 5.823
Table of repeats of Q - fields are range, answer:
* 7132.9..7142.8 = 5.829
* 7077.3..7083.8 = 6.131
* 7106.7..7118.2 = 5.735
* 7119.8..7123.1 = 6.163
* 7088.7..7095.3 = 6.008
